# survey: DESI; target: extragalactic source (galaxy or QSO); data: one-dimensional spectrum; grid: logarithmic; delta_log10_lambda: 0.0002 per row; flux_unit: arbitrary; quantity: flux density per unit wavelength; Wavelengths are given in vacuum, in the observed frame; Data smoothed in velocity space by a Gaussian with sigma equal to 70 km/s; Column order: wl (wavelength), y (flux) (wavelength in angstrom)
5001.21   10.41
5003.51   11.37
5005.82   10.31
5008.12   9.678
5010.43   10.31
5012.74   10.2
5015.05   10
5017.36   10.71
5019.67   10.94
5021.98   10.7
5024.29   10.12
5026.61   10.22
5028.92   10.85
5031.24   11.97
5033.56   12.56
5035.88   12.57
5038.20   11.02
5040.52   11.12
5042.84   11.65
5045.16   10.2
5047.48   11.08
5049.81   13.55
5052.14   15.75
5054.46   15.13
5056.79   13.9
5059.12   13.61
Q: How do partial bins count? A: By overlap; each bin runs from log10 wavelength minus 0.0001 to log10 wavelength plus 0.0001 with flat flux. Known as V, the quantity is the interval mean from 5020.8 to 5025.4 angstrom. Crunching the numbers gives 10.4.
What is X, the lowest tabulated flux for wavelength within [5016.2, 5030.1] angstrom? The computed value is 10.12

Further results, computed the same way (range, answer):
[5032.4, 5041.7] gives 11.02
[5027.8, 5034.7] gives 10.85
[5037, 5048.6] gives 10.2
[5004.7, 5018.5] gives 9.678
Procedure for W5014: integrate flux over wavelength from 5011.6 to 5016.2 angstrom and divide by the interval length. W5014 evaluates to 10.1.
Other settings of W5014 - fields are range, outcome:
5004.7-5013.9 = 10.1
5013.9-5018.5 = 10.4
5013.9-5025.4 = 10.5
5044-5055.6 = 13.1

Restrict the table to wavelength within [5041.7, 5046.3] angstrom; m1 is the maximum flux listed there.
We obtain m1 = 11.65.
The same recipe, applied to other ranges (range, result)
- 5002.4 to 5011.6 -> 11.37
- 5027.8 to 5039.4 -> 12.57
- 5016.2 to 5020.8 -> 10.94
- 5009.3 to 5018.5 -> 10.71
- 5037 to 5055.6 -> 15.75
